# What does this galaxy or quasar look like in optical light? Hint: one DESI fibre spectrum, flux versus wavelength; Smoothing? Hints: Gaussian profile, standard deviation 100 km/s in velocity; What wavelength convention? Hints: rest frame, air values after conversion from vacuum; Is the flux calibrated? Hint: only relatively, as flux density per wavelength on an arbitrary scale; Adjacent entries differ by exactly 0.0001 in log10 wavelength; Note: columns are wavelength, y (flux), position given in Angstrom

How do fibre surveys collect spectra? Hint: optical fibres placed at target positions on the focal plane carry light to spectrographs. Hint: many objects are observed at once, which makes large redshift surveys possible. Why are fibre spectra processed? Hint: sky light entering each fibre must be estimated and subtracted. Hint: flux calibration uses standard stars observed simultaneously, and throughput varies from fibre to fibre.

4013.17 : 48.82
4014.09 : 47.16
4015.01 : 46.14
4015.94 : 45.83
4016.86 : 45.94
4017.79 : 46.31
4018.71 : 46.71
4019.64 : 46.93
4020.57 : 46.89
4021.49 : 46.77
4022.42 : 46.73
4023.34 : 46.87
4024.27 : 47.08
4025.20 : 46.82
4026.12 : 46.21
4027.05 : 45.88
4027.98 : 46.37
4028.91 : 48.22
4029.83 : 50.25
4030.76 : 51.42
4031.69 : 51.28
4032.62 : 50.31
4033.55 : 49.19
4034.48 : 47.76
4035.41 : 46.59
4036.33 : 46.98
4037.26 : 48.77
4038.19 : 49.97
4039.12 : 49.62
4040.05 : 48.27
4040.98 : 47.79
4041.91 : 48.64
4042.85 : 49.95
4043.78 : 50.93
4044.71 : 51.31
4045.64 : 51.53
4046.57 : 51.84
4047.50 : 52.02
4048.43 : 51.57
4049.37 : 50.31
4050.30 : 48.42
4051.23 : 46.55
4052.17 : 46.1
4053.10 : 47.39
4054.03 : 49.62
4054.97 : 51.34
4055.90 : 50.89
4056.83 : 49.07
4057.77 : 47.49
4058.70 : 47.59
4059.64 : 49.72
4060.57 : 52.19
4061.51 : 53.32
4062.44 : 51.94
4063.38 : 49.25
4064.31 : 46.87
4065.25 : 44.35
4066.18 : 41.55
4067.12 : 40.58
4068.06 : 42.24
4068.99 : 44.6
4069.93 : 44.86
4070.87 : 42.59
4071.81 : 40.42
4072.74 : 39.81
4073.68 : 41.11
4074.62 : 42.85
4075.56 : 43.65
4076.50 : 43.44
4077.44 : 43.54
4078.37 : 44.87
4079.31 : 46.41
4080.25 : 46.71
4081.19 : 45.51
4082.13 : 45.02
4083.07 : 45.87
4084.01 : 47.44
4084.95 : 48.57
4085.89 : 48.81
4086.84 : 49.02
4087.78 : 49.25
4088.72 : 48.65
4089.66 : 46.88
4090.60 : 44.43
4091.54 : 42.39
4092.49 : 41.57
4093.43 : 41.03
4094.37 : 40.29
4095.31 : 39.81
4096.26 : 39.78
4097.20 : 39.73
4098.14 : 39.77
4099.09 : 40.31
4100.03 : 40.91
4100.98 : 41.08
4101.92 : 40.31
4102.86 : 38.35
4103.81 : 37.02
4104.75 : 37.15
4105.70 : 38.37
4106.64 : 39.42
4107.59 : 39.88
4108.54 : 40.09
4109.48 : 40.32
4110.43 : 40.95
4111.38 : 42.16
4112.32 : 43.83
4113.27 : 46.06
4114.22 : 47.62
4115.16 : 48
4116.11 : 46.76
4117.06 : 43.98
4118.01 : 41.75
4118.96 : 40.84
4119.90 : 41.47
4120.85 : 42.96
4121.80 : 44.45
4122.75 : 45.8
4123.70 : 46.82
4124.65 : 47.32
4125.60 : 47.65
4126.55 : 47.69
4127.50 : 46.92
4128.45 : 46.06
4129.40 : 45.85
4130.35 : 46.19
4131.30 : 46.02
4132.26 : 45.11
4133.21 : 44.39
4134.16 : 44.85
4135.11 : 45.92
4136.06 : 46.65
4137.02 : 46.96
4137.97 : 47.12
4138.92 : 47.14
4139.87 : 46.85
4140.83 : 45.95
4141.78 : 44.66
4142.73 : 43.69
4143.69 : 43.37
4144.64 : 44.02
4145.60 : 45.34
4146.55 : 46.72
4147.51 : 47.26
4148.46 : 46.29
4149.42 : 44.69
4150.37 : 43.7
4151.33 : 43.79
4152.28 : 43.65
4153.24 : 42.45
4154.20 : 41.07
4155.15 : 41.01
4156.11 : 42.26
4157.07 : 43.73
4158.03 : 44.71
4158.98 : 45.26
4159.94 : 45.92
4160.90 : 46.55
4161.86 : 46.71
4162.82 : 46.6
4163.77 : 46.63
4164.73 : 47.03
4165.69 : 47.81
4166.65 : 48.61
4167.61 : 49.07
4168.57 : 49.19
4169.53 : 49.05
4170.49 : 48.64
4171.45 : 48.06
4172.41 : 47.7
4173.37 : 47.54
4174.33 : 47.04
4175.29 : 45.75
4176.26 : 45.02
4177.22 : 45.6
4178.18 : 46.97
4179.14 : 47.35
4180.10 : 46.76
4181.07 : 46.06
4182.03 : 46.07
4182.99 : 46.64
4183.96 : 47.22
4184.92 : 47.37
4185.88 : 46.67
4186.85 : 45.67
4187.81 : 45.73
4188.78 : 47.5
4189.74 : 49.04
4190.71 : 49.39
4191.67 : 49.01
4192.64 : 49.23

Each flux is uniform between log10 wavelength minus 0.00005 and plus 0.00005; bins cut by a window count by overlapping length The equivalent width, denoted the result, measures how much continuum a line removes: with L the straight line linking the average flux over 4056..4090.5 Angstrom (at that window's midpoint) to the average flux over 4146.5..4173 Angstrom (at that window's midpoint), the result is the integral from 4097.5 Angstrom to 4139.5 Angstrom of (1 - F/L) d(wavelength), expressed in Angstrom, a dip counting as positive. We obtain 2.1 Angstrom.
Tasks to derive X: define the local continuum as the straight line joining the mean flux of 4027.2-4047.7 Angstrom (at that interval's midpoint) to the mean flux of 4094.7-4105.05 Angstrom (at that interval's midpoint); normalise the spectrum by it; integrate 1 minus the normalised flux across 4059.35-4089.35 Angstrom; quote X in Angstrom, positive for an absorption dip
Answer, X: -1.5 Angstrom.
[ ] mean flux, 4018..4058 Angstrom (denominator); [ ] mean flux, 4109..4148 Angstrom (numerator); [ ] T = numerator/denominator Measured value 0.9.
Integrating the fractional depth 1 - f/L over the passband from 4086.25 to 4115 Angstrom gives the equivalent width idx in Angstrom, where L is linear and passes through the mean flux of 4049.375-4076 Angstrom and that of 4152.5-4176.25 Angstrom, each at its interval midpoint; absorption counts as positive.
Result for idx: 2.7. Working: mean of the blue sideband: 46.4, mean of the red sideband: 46.1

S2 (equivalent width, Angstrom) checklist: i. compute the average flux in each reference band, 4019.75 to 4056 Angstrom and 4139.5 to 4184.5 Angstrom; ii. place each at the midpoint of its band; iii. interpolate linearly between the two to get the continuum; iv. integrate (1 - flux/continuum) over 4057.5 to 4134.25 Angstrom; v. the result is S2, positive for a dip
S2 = 5.3 Angstrom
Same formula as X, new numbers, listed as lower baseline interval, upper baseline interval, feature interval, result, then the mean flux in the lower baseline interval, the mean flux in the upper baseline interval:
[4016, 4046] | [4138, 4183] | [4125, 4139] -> 0.0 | 48.2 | 45.9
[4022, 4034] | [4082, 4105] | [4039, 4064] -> -1.9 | 48.2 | 43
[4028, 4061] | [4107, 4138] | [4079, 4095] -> 0.4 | 49.4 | 44.7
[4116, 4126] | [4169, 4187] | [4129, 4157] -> 0.3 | 44.4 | 46.9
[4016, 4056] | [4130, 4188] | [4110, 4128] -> 0.7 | 48.6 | 45.9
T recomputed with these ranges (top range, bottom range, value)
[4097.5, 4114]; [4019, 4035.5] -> 0.85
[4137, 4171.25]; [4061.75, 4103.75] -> 1.04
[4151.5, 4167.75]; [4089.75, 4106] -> 1.12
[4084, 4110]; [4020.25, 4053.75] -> 0.86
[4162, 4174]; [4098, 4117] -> 1.16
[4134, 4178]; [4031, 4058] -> 0.93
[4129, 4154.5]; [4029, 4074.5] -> 0.94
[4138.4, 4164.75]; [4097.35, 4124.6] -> 1.07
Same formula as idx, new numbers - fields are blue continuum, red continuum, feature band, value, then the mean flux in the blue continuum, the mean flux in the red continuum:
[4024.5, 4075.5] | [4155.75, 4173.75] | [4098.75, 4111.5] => 2.1 Angstrom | 47.8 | 46.9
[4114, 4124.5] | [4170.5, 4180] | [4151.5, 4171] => 0.2 Angstrom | 44.6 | 46.9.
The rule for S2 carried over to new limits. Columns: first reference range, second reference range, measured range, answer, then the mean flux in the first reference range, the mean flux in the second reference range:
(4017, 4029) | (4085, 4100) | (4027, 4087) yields -3.17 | 46.7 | 43.5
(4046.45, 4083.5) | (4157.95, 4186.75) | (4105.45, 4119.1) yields 1.16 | 46.5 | 47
